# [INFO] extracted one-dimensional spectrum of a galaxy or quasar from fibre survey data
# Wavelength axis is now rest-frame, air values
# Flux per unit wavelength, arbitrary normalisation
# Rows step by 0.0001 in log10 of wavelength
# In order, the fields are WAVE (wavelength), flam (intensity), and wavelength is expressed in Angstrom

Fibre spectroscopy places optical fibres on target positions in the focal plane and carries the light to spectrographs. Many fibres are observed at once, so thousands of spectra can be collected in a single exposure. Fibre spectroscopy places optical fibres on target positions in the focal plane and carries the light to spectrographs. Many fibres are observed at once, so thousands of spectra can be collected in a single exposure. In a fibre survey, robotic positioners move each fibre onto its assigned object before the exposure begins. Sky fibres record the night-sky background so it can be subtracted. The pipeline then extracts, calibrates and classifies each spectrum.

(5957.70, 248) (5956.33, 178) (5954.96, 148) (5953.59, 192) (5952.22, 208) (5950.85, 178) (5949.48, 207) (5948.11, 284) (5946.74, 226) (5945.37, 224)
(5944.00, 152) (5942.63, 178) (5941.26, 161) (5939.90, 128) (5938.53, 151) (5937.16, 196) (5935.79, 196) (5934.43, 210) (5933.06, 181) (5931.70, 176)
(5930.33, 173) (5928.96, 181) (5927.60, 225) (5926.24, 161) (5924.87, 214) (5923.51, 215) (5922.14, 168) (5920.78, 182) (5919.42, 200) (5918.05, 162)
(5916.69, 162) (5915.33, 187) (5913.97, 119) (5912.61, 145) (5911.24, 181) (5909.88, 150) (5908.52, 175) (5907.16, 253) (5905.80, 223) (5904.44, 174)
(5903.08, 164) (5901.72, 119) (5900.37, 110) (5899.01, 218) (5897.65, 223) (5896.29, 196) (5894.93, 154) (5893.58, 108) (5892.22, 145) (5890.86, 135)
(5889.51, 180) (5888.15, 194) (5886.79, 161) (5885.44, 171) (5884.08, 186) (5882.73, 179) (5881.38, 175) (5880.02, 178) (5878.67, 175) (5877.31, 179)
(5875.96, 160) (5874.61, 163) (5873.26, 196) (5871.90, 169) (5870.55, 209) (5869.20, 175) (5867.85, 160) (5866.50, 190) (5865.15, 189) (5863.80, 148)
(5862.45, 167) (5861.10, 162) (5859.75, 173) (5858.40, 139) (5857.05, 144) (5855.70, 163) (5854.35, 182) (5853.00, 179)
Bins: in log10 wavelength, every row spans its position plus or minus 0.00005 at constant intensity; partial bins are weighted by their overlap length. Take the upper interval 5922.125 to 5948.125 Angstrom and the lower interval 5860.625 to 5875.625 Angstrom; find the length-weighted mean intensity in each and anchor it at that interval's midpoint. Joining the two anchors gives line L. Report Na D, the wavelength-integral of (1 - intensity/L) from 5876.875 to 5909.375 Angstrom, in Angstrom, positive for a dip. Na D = 1.1 Angstrom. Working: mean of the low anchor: 175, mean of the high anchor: 188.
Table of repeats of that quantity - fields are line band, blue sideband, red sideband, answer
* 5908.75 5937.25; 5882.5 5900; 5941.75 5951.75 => 1.76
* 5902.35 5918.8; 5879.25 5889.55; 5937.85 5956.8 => 0.64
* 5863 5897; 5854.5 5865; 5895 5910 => -0.23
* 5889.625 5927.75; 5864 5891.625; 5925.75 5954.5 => 1.99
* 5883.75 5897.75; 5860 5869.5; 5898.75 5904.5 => -0.83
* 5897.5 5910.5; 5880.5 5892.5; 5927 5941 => -0.37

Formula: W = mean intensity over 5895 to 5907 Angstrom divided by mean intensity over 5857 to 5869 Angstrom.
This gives 1.09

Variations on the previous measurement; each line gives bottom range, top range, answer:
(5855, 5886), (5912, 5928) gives 1.03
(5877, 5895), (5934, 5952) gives 1.16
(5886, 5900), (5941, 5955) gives 1.17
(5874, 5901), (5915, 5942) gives 1.07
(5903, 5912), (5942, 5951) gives 1.10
